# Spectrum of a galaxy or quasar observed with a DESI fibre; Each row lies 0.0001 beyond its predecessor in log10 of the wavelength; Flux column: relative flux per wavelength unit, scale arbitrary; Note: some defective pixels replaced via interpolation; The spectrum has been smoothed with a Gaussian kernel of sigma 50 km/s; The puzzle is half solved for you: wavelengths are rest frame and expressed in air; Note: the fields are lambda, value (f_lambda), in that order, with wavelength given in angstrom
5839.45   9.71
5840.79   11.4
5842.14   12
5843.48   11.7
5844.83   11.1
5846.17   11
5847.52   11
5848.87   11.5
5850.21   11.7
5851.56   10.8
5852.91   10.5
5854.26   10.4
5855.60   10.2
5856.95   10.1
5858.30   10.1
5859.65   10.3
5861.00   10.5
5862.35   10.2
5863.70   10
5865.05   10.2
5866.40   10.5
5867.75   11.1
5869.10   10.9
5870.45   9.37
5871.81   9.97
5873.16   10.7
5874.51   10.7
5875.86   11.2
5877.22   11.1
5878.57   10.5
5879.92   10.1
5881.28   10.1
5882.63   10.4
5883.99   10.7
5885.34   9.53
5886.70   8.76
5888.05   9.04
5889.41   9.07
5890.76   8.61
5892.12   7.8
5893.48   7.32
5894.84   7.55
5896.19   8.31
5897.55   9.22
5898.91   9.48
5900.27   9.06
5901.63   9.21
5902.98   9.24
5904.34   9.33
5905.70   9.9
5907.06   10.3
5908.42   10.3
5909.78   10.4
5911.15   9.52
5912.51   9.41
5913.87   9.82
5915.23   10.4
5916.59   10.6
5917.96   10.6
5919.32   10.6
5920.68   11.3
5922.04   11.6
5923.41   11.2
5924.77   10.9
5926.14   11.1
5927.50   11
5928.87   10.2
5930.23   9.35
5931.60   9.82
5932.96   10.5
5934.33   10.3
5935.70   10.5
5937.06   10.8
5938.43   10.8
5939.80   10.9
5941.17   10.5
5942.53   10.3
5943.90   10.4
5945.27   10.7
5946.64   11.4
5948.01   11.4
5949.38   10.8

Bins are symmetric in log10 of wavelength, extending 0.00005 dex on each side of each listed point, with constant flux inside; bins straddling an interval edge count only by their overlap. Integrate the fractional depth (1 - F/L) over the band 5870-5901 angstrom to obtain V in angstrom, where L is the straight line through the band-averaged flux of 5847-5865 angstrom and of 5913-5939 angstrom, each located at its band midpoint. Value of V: 3.1 angstrom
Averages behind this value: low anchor 10.5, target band 9.5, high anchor 10.6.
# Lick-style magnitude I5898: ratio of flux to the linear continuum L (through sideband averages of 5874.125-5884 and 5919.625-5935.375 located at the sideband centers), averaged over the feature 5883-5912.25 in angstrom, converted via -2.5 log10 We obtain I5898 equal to 0.16 mag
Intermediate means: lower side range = 10.6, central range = 9.19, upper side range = 10.7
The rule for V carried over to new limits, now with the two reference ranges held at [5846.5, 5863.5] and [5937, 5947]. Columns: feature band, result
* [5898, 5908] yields 1.1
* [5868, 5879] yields 0.0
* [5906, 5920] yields 0.6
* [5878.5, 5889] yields 0.8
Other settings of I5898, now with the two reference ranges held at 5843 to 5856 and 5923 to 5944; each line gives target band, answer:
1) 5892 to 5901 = 0.26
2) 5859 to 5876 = 0.05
